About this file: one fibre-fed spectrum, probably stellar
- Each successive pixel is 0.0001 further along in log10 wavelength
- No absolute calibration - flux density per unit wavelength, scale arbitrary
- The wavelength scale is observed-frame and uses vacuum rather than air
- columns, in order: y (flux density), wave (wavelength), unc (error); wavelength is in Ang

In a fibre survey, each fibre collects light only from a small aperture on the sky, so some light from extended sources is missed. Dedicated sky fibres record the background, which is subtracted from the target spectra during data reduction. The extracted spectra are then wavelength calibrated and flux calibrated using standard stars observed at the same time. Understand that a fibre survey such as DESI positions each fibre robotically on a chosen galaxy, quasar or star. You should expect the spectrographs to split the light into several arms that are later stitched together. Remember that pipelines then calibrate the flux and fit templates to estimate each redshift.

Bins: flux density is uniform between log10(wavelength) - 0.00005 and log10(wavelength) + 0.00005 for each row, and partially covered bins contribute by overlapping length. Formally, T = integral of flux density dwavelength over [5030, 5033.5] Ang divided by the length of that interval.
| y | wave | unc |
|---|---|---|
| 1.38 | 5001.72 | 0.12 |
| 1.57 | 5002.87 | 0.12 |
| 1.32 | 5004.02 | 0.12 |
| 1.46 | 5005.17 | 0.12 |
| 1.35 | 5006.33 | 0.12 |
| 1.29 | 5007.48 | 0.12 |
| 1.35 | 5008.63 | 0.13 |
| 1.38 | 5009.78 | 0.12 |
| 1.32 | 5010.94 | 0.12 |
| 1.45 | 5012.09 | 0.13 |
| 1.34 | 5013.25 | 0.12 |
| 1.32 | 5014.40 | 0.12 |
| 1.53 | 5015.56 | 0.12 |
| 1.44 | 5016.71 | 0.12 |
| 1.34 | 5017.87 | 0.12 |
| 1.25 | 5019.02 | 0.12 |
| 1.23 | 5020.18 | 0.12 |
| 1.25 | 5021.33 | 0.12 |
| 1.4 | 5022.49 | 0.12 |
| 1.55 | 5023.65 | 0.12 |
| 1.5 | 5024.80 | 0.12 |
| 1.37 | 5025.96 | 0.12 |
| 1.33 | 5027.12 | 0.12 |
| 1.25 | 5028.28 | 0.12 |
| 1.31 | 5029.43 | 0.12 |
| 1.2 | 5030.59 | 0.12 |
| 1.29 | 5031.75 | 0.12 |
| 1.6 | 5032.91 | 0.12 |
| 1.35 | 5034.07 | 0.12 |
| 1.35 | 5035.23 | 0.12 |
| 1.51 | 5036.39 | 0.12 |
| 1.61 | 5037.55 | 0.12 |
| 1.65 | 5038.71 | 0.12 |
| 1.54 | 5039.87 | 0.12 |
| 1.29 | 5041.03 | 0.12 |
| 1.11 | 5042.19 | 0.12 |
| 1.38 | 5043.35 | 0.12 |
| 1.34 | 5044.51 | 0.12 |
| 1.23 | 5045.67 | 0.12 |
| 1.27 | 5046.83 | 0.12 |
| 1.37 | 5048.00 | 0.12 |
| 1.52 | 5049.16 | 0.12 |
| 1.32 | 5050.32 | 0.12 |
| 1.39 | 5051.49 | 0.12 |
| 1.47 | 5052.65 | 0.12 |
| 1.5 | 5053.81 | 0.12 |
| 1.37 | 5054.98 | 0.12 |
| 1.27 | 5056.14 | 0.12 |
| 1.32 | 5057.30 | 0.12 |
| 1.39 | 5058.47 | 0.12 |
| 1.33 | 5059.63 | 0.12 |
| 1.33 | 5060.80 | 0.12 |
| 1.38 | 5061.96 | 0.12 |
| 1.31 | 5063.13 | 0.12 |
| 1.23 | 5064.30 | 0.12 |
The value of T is 1.36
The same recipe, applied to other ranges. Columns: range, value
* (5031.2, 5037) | 1.42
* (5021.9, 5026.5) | 1.45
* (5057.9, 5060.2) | 1.36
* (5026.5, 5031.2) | 1.27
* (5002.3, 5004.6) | 1.45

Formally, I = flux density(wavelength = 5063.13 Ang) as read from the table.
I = 1.31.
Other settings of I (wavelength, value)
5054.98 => 1.37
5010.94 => 1.32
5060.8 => 1.33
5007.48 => 1.29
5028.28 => 1.25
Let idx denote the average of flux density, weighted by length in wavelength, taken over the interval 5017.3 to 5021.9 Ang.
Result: 1.27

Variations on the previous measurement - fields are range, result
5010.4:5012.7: 1.38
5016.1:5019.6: 1.35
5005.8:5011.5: 1.34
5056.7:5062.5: 1.35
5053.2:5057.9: 1.37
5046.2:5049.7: 1.38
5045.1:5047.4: 1.25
